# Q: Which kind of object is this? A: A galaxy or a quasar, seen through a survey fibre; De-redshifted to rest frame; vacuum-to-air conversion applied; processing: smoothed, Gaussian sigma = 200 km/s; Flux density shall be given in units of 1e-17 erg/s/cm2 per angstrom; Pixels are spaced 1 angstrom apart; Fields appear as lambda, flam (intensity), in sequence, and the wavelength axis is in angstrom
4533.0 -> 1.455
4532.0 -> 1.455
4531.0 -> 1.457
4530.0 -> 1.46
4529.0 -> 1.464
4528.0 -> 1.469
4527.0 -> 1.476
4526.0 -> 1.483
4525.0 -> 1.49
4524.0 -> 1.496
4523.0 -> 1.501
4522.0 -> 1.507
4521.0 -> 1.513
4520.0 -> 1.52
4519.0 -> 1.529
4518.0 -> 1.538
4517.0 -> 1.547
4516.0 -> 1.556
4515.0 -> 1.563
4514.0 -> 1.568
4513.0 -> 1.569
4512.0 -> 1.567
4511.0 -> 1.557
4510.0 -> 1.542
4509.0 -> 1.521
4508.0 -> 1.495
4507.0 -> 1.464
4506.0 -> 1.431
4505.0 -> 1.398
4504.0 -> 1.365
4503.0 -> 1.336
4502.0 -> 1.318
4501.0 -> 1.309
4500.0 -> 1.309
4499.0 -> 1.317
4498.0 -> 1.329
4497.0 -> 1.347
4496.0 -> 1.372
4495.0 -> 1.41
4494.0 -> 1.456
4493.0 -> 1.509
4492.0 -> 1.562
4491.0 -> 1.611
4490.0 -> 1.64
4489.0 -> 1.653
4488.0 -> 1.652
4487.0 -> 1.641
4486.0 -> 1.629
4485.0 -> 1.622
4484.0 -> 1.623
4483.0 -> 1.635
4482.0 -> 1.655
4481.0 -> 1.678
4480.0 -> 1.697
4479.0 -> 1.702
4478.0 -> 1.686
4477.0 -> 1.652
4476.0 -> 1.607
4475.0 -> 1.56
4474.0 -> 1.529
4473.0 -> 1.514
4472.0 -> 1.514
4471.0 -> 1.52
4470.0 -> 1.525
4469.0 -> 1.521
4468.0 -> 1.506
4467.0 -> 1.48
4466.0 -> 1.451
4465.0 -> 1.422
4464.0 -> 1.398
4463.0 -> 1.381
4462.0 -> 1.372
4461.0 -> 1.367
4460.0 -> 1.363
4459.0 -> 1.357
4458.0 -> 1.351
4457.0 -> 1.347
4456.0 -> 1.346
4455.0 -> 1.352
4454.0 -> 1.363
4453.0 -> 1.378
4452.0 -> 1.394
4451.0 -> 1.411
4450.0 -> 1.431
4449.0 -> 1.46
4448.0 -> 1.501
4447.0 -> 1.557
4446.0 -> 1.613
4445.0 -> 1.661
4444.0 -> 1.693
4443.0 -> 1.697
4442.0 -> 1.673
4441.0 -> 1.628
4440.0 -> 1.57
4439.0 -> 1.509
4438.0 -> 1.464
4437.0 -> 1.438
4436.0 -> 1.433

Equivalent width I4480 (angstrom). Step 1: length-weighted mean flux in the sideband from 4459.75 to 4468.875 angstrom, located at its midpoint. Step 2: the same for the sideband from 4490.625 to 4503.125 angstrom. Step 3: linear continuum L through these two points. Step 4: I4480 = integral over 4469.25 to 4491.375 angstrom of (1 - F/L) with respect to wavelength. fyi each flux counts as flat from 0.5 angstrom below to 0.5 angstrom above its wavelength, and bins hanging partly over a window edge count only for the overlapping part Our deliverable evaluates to -3.2 angstrom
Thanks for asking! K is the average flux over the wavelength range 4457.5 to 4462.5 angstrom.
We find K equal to 1.36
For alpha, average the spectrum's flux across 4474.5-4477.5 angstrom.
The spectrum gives 1.61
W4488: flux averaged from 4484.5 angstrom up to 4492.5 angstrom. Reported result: 1.63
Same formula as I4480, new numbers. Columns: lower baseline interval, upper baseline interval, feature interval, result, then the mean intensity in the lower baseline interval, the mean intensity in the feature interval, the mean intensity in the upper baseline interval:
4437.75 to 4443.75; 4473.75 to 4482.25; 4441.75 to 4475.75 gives 3.2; 1.6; 1.47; 1.64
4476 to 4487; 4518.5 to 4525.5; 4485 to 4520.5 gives 1.9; 1.65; 1.49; 1.51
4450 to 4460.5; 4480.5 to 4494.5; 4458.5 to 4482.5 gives -0.5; 1.37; 1.52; 1.61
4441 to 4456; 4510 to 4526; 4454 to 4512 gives 1.3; 1.51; 1.49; 1.53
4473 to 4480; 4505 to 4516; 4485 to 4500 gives 0.7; 1.62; 1.51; 1.52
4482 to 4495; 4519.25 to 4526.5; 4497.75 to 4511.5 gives 1.3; 1.6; 1.41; 1.5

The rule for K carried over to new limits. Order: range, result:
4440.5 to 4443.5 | 1.67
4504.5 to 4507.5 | 1.43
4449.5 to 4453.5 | 1.4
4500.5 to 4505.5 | 1.35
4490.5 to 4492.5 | 1.59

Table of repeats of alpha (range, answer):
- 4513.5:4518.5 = 1.55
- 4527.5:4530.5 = 1.46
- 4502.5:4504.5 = 1.35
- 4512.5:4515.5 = 1.57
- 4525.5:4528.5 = 1.48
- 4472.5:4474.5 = 1.52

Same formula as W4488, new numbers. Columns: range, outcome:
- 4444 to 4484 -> 1.5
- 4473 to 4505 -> 1.53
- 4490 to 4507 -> 1.41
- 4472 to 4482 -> 1.62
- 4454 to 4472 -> 1.42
